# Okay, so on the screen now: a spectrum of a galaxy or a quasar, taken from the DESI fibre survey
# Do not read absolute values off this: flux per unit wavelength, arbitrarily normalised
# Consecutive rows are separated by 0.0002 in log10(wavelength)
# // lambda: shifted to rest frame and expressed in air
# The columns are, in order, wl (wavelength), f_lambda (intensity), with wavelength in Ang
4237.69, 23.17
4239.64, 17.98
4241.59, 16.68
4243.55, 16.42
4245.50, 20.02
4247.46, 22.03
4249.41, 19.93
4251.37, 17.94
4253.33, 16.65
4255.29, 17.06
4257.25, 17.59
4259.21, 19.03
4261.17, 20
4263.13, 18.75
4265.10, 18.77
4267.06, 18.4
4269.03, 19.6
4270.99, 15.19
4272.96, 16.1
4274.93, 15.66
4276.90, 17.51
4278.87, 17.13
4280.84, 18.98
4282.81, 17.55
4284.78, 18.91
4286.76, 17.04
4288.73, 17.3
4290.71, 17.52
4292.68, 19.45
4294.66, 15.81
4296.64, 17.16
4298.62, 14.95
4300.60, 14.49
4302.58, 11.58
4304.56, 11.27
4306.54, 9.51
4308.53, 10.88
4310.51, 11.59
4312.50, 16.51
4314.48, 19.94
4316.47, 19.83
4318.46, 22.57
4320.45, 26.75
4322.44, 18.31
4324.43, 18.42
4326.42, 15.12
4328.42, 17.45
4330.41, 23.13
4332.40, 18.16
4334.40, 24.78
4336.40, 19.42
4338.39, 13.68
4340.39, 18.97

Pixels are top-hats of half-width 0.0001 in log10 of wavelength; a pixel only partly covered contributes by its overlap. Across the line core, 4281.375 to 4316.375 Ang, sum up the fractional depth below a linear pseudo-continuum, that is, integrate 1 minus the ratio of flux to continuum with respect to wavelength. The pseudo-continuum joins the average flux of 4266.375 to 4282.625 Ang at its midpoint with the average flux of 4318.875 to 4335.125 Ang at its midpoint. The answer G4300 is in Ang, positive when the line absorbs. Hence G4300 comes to 5.8 Ang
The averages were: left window 17.3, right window 20.3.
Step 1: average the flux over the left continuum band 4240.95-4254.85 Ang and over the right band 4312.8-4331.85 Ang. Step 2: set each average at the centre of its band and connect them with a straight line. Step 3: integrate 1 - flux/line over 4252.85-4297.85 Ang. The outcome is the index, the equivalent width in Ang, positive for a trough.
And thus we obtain 3.18 Ang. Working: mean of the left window 18.5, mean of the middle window 17.7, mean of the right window 20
